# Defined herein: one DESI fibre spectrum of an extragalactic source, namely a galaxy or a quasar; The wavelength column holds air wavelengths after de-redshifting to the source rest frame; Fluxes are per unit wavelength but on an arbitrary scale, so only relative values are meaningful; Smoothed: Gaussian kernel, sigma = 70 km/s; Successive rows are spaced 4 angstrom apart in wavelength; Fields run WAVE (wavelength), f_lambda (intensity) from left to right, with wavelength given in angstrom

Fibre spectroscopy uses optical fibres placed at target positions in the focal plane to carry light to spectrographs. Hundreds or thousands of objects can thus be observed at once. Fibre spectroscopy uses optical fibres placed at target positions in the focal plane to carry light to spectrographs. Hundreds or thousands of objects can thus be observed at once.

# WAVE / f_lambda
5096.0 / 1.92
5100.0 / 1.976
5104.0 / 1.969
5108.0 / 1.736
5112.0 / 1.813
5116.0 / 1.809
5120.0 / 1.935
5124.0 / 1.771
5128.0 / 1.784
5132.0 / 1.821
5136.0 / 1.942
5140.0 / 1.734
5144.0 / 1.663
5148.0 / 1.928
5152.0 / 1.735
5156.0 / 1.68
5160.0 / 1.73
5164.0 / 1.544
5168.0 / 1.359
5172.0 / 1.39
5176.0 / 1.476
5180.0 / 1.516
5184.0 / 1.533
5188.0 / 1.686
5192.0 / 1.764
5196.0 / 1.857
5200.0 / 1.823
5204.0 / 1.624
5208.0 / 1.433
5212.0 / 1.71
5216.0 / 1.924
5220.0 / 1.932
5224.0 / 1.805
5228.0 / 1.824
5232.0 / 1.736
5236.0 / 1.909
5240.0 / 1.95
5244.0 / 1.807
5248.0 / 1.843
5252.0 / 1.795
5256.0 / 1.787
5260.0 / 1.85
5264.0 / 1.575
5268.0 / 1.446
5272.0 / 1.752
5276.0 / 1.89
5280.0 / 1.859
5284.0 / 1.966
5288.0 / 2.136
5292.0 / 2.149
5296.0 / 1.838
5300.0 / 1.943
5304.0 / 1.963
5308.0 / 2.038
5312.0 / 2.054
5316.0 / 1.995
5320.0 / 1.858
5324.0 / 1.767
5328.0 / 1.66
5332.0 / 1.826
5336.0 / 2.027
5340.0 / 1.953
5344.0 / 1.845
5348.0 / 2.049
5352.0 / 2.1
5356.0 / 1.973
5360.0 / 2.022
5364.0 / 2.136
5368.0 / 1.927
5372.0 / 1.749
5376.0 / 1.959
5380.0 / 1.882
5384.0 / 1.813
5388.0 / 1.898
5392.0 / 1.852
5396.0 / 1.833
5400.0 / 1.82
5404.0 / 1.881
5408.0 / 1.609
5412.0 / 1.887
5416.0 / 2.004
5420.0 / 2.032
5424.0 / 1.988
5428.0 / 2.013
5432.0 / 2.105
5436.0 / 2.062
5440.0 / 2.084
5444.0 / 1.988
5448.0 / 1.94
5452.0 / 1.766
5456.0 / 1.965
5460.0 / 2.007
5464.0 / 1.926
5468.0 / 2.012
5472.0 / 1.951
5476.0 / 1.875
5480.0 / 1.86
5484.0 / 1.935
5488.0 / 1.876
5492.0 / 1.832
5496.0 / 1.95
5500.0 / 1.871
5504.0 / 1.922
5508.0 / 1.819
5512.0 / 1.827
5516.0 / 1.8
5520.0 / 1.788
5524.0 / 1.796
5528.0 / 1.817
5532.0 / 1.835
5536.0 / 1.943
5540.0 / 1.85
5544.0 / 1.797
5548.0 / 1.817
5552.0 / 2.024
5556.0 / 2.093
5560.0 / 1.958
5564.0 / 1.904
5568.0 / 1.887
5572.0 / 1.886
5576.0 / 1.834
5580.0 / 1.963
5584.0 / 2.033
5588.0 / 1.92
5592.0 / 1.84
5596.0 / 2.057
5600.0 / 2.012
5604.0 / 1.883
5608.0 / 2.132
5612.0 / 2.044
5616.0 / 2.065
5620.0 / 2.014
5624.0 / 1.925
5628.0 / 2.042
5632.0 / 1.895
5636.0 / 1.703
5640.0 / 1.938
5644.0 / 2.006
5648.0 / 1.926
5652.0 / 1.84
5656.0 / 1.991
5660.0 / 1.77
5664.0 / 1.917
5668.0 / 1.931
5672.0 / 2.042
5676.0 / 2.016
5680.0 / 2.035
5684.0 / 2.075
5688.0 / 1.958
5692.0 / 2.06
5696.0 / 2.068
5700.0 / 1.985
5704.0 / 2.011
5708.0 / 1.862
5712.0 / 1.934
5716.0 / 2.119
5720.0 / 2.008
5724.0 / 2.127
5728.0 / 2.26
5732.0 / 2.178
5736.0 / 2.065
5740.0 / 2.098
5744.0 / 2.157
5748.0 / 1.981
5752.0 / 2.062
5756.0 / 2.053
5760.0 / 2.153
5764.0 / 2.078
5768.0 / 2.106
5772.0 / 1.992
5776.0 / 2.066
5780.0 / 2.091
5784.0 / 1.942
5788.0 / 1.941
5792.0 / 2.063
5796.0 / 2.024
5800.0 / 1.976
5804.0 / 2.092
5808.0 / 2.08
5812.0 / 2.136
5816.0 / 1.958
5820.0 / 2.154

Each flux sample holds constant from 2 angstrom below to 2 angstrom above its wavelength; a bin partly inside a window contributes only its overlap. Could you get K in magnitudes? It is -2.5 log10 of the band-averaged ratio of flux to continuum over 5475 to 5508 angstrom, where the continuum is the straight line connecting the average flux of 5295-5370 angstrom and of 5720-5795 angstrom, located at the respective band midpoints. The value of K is 0.061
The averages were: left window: 1.95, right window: 2.08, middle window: 1.89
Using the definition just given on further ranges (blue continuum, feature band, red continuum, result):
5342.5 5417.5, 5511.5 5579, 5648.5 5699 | 0.04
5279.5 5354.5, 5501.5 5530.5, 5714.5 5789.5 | 0.10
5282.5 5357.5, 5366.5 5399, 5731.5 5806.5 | 0.06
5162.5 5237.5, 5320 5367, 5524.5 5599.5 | -0.10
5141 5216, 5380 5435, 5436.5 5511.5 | -0.03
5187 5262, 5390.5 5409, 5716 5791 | 0.05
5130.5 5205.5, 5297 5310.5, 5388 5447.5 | -0.09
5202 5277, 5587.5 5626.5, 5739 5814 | -0.01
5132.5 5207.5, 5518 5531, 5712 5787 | 0.07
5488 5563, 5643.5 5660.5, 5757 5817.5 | 0.03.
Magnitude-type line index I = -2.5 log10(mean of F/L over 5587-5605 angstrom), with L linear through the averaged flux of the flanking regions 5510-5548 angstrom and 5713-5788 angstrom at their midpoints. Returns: -0.02 mag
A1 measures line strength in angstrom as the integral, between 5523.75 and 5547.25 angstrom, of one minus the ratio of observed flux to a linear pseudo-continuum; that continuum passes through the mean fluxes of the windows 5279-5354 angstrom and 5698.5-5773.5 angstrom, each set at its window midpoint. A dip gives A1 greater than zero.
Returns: 2.0 angstrom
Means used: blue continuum 1.95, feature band 1.84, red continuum 2.07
